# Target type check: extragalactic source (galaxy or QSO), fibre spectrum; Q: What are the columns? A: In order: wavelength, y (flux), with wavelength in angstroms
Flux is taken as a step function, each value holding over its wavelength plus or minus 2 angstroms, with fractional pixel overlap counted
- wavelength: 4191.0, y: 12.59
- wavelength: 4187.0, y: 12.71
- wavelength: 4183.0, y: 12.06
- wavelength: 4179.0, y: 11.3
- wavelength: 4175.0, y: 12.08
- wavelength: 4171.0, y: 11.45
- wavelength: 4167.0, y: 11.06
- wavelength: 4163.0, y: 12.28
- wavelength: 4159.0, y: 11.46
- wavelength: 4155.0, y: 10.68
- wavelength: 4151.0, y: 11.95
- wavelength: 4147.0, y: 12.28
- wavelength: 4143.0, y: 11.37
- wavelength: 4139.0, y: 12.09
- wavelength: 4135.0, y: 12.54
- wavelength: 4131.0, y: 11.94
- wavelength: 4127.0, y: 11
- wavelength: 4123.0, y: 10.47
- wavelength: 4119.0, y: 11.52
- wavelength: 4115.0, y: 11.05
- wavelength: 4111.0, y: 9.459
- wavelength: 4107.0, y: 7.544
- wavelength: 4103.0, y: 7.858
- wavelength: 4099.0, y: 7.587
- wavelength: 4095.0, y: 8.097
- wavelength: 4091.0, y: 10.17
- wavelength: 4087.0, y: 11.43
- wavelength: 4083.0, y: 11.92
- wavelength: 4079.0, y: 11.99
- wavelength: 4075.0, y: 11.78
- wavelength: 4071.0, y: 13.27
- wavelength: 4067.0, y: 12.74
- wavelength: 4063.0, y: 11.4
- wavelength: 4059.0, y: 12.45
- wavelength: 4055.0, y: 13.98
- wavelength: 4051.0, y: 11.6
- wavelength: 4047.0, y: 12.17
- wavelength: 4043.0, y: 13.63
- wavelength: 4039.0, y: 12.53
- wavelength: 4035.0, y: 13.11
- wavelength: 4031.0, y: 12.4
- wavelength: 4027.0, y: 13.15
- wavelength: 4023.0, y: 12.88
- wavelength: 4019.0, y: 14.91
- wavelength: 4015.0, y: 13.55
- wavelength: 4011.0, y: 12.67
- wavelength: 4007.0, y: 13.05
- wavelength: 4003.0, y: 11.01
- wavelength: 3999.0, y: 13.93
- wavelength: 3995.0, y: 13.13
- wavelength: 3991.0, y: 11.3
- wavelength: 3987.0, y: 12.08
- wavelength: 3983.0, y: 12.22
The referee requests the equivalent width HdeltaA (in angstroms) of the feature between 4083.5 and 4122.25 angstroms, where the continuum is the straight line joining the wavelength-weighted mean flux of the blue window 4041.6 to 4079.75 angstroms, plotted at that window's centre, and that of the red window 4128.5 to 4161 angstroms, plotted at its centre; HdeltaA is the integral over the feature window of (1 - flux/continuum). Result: 8.3 angstroms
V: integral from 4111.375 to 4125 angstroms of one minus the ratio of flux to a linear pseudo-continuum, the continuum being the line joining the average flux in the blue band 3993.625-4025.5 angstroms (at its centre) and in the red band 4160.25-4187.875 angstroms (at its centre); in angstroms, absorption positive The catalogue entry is 1.6 angstroms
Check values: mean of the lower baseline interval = 13.1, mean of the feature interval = 10.8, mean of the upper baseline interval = 11.8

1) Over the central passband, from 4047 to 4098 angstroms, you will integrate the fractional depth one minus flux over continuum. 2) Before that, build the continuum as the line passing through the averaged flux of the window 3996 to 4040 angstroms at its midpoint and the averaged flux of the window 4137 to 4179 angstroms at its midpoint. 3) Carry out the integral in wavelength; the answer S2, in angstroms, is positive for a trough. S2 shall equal 3.4 angstroms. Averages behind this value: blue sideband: 13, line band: 11.7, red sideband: 11.7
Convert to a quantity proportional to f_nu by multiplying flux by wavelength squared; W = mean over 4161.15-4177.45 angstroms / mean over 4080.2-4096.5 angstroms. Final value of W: 1.2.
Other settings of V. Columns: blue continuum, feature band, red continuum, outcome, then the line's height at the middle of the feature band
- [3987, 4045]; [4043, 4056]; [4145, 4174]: 0.0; 12.6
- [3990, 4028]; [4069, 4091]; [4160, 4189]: 1.0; 12.5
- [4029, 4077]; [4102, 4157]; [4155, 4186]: 4.9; 12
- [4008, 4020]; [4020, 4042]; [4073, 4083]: 0.3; 13.1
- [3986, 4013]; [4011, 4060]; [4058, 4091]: -3.1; 12.2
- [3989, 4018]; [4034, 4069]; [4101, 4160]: -1.7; 12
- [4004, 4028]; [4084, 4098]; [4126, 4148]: 2.9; 12.4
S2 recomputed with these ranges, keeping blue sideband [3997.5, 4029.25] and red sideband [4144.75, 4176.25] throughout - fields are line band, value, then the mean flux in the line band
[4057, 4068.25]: 0.42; 12.2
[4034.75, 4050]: 0.10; 12.7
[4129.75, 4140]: -0.27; 12.2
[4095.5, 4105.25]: 3.56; 7.78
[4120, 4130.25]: 0.89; 11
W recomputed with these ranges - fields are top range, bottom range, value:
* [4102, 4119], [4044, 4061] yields 0.76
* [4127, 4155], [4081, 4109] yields 1.31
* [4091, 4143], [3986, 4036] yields 0.83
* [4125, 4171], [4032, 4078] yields 0.97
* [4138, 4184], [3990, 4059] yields 0.97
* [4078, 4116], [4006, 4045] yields 0.75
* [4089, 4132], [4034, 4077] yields 0.79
